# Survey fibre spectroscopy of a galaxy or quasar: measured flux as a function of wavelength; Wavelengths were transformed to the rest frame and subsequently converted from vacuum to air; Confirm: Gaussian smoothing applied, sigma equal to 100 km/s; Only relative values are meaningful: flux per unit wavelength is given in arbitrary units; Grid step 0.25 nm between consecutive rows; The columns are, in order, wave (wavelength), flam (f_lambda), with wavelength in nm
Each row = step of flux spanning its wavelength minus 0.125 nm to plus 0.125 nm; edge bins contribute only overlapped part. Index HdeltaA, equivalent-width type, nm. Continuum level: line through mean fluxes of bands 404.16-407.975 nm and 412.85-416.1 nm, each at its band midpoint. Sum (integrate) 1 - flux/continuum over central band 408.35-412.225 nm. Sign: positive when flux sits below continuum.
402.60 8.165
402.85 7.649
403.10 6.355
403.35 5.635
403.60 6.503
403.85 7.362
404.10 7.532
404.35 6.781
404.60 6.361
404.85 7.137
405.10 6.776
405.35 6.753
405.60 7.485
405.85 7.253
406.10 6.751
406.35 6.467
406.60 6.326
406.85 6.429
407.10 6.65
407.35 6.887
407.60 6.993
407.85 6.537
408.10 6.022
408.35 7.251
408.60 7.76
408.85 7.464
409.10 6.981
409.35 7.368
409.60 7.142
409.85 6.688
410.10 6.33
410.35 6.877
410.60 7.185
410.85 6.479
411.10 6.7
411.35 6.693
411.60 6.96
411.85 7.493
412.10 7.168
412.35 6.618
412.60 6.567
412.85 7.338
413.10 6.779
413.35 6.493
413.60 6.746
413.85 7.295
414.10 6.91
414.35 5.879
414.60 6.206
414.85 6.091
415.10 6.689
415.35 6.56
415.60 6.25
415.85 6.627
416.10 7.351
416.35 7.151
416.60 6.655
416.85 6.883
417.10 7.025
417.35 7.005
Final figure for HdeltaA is -0.19 nm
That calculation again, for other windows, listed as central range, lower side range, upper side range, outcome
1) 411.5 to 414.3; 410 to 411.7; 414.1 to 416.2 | -0.13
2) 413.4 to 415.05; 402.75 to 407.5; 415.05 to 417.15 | 0.06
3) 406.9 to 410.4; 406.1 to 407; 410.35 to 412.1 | -0.13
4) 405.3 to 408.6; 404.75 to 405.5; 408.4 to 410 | 0.12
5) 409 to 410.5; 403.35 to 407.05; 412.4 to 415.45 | -0.04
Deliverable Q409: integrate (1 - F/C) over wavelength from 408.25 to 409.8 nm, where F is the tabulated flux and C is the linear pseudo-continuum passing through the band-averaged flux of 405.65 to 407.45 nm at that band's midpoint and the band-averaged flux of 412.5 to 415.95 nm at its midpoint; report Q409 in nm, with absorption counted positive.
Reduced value -0.14 nm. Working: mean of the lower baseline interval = 6.71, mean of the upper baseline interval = 6.6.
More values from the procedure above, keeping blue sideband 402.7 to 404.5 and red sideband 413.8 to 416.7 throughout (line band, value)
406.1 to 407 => 0.04 nm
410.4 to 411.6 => -0.02 nm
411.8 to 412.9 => -0.05 nm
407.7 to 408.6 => 0.00 nm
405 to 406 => -0.04 nm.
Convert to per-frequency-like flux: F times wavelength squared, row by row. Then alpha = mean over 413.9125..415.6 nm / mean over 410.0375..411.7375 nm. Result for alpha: 0.97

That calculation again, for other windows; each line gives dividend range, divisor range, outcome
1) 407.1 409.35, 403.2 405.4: 1.05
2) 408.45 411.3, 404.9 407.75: 1.05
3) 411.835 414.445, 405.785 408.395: 1.06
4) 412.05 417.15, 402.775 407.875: 1.04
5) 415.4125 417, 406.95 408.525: 1.05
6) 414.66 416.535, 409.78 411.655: 1.01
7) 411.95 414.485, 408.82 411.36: 1.00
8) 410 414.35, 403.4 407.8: 1.03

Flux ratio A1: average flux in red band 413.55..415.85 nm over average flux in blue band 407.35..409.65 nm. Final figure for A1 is 0.92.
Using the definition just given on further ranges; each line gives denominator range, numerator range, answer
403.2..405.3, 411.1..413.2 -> 1.03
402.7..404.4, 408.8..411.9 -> 1.01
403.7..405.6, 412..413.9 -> 0.98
